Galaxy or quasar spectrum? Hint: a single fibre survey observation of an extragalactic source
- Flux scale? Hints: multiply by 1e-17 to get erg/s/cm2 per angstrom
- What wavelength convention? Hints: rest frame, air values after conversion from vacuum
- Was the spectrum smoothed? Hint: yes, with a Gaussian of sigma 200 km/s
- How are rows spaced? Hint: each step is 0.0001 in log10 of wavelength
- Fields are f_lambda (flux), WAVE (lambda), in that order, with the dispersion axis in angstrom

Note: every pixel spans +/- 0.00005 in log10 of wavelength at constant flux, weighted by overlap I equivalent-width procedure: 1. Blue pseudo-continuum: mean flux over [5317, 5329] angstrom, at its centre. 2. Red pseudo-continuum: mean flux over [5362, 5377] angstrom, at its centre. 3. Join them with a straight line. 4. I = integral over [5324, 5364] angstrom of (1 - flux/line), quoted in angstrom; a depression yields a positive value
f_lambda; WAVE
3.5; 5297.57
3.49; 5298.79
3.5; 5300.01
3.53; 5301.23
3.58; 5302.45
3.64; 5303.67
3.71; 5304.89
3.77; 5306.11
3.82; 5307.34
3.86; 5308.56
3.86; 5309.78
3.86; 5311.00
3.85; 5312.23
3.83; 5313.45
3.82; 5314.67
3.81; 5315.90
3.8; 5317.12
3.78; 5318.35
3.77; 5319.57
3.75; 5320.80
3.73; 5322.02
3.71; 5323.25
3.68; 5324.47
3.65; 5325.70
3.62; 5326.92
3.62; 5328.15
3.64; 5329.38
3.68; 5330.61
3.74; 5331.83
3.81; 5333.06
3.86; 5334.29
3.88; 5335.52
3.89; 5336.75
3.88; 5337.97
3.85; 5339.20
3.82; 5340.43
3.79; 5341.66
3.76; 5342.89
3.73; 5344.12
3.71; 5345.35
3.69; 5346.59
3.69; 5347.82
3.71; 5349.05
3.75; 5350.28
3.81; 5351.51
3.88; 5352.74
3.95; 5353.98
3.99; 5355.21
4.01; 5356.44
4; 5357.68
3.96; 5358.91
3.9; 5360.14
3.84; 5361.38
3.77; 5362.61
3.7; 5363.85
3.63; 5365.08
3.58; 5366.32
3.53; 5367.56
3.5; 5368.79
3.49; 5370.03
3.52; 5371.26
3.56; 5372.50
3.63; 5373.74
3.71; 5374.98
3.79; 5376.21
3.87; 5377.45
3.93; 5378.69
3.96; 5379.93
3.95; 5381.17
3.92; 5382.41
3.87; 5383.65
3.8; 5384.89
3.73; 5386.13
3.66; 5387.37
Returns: -1.4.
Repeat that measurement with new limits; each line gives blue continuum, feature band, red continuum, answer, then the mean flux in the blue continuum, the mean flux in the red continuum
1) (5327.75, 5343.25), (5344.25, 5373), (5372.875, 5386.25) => 0.5 angstrom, 3.79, 3.83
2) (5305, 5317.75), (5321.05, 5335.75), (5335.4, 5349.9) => 0.3 angstrom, 3.82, 3.78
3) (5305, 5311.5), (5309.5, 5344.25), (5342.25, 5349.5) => -0.1 angstrom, 3.82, 3.71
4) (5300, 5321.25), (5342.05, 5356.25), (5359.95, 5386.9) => -0.2 angstrom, 3.76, 3.73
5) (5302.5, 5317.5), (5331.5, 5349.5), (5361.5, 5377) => -0.4 angstrom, 3.79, 3.63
